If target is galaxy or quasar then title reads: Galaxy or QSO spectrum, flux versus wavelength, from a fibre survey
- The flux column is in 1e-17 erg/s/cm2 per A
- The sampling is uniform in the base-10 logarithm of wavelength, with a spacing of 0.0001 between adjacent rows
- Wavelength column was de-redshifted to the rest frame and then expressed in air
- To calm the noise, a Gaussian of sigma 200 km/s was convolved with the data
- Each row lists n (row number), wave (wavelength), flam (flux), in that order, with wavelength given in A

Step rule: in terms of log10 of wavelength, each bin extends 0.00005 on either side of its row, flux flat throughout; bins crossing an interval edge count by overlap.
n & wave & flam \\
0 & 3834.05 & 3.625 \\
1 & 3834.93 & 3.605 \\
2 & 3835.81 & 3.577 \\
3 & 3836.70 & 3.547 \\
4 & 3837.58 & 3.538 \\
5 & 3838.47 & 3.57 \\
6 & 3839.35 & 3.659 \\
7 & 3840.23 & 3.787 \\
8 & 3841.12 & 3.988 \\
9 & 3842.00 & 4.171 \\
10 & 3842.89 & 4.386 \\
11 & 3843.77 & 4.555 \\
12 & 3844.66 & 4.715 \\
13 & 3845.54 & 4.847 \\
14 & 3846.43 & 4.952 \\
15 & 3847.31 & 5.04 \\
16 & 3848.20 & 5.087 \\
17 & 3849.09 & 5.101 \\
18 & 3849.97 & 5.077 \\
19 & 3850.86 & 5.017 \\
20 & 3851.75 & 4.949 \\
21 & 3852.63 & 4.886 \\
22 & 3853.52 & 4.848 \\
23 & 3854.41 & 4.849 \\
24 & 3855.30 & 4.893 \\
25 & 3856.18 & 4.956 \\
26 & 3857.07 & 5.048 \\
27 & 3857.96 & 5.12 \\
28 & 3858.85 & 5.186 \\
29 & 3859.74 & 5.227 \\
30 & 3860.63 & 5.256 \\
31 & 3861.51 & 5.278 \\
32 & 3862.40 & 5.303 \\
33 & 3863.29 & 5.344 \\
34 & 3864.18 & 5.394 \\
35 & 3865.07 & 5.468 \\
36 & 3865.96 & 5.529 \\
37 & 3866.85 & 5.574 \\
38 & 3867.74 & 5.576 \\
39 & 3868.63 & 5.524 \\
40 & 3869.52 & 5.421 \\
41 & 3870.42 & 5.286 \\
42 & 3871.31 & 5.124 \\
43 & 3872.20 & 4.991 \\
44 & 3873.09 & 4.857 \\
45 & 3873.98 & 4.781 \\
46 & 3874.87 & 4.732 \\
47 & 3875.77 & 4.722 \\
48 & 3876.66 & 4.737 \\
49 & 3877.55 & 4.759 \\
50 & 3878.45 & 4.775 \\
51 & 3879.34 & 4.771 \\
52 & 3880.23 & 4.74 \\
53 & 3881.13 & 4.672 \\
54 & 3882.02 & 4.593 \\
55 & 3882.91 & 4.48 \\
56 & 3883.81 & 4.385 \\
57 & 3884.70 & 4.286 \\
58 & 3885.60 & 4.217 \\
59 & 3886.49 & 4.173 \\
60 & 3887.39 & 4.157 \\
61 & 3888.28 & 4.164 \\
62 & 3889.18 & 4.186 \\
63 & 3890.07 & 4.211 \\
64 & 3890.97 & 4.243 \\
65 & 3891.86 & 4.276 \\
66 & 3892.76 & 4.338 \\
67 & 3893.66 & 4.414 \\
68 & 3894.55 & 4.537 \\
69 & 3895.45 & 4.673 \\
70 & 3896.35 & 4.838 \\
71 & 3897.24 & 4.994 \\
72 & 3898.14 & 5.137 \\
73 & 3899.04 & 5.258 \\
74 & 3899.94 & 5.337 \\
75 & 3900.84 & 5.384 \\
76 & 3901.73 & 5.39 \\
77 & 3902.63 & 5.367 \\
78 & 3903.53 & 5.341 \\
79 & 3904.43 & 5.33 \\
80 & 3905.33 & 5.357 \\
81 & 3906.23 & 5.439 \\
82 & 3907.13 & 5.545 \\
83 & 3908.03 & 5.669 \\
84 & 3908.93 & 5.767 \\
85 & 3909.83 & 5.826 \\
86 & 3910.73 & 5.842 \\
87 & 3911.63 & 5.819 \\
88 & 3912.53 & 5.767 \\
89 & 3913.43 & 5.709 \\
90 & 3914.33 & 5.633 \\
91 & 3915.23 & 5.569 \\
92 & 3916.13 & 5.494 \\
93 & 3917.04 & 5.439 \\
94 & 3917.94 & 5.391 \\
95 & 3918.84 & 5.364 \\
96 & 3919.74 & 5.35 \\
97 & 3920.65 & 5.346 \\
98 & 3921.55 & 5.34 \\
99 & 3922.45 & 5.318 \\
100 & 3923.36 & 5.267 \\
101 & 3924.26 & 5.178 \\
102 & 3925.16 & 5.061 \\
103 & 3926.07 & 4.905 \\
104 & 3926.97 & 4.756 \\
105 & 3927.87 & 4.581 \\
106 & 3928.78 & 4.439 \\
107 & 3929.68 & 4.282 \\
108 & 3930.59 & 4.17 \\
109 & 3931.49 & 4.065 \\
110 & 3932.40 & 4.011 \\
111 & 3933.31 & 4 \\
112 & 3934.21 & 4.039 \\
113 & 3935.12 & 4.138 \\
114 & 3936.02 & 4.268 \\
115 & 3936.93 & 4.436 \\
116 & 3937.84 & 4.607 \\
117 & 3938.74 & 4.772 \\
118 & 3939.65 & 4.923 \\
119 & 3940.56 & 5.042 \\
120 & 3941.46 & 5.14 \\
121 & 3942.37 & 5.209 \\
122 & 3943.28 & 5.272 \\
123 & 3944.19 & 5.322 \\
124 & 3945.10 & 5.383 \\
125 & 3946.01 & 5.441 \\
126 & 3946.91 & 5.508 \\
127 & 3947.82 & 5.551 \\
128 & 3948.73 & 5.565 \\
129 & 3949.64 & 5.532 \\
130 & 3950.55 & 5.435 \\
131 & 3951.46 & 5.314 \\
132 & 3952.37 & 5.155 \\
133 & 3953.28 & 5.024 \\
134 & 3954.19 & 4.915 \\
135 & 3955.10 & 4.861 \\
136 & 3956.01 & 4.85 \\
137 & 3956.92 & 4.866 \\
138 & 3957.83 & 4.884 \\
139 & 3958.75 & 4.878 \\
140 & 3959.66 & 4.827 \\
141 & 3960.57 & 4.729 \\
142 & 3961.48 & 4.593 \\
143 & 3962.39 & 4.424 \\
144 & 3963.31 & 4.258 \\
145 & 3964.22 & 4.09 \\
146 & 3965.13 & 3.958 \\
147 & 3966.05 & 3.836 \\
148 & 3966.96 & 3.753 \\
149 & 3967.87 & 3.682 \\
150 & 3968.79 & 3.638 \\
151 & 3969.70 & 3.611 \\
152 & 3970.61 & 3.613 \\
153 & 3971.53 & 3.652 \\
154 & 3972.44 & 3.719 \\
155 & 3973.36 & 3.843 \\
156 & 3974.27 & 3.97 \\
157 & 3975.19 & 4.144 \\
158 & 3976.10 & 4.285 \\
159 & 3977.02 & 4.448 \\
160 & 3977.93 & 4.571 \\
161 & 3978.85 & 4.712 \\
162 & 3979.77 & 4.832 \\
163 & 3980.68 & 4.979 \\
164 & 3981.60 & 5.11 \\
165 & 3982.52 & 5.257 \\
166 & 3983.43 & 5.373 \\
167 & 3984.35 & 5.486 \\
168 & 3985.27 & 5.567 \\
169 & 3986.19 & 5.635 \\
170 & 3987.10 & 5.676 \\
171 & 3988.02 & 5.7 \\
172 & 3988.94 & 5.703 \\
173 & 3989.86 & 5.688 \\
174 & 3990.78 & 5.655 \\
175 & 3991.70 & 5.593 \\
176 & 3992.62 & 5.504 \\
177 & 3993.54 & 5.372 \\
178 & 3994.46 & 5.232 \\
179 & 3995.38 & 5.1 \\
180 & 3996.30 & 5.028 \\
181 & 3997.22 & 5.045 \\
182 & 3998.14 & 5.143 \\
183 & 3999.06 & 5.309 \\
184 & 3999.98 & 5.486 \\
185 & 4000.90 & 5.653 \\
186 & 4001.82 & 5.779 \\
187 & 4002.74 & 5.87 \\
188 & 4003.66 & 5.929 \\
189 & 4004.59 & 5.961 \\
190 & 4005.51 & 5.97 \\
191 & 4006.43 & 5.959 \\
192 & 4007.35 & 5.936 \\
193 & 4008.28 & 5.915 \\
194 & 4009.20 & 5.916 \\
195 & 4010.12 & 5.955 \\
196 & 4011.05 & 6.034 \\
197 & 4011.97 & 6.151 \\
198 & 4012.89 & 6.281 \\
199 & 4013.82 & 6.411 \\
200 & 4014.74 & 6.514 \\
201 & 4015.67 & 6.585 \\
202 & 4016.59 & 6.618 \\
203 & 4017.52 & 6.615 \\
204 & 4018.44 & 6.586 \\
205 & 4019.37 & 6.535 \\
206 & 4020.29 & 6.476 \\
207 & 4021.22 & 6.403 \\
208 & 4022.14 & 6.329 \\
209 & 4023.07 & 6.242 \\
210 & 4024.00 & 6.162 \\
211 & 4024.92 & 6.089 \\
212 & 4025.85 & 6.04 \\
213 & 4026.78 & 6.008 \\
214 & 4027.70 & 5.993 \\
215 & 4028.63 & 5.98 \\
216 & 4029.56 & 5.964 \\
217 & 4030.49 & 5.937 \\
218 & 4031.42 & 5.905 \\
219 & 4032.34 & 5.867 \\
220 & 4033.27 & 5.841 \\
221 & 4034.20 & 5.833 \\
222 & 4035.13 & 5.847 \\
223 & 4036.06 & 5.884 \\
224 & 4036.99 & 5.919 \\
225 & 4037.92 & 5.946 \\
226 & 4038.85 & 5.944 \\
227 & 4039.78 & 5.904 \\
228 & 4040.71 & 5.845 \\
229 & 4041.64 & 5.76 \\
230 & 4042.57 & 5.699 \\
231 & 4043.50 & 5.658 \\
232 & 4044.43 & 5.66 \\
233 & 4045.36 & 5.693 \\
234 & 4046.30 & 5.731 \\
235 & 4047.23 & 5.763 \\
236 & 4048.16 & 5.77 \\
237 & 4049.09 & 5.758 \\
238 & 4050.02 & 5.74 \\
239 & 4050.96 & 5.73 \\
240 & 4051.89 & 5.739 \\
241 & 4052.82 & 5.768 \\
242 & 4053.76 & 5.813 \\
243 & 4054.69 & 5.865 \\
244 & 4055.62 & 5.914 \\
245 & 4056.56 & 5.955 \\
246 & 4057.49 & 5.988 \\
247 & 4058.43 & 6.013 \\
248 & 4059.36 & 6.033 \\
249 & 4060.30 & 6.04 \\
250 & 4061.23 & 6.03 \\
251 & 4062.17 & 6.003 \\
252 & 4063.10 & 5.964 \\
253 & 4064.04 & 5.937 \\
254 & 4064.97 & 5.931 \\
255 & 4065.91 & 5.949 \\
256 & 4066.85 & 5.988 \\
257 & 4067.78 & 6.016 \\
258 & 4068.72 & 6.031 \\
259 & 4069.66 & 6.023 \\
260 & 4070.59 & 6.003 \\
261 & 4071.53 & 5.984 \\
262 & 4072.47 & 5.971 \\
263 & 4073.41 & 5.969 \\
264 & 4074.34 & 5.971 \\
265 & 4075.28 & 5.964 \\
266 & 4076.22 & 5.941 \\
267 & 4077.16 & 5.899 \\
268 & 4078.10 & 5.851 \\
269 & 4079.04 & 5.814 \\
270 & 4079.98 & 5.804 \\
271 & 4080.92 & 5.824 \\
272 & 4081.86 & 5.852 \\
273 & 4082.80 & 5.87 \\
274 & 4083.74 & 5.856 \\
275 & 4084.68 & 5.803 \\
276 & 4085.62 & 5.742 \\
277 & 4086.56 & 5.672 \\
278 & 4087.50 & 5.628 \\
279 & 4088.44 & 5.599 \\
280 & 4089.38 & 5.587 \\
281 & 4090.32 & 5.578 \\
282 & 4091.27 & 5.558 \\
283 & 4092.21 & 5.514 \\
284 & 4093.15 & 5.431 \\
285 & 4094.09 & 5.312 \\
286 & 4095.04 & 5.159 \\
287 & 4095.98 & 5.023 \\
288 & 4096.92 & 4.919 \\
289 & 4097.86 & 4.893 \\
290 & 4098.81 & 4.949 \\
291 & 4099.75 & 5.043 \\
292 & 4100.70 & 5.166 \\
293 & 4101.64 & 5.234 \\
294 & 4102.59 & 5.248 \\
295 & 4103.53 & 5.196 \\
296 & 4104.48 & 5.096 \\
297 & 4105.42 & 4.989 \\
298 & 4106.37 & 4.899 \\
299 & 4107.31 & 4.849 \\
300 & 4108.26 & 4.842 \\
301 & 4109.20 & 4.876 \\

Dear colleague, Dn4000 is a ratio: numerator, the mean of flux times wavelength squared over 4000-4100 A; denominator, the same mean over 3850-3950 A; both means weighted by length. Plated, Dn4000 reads 1.27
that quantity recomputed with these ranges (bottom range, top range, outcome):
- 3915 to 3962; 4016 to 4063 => 1.27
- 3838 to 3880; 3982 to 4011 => 1.22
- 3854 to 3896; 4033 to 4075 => 1.33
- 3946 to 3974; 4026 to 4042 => 1.34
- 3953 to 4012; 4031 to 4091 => 1.22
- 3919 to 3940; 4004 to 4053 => 1.35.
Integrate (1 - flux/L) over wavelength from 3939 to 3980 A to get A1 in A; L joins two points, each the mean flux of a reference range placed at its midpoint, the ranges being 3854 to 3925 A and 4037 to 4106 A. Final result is 5.1 A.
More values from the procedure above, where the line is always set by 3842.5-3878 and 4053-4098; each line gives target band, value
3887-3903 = 1.4 A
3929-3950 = 2.1 A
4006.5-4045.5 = -3.1 A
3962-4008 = 4.6 A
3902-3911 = -0.6 A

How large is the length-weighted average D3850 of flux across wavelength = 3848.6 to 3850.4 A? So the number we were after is 5.1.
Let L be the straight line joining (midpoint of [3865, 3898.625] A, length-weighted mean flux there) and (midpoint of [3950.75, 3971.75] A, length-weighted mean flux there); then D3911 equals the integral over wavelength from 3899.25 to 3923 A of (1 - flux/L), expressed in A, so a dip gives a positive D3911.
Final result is -4.5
